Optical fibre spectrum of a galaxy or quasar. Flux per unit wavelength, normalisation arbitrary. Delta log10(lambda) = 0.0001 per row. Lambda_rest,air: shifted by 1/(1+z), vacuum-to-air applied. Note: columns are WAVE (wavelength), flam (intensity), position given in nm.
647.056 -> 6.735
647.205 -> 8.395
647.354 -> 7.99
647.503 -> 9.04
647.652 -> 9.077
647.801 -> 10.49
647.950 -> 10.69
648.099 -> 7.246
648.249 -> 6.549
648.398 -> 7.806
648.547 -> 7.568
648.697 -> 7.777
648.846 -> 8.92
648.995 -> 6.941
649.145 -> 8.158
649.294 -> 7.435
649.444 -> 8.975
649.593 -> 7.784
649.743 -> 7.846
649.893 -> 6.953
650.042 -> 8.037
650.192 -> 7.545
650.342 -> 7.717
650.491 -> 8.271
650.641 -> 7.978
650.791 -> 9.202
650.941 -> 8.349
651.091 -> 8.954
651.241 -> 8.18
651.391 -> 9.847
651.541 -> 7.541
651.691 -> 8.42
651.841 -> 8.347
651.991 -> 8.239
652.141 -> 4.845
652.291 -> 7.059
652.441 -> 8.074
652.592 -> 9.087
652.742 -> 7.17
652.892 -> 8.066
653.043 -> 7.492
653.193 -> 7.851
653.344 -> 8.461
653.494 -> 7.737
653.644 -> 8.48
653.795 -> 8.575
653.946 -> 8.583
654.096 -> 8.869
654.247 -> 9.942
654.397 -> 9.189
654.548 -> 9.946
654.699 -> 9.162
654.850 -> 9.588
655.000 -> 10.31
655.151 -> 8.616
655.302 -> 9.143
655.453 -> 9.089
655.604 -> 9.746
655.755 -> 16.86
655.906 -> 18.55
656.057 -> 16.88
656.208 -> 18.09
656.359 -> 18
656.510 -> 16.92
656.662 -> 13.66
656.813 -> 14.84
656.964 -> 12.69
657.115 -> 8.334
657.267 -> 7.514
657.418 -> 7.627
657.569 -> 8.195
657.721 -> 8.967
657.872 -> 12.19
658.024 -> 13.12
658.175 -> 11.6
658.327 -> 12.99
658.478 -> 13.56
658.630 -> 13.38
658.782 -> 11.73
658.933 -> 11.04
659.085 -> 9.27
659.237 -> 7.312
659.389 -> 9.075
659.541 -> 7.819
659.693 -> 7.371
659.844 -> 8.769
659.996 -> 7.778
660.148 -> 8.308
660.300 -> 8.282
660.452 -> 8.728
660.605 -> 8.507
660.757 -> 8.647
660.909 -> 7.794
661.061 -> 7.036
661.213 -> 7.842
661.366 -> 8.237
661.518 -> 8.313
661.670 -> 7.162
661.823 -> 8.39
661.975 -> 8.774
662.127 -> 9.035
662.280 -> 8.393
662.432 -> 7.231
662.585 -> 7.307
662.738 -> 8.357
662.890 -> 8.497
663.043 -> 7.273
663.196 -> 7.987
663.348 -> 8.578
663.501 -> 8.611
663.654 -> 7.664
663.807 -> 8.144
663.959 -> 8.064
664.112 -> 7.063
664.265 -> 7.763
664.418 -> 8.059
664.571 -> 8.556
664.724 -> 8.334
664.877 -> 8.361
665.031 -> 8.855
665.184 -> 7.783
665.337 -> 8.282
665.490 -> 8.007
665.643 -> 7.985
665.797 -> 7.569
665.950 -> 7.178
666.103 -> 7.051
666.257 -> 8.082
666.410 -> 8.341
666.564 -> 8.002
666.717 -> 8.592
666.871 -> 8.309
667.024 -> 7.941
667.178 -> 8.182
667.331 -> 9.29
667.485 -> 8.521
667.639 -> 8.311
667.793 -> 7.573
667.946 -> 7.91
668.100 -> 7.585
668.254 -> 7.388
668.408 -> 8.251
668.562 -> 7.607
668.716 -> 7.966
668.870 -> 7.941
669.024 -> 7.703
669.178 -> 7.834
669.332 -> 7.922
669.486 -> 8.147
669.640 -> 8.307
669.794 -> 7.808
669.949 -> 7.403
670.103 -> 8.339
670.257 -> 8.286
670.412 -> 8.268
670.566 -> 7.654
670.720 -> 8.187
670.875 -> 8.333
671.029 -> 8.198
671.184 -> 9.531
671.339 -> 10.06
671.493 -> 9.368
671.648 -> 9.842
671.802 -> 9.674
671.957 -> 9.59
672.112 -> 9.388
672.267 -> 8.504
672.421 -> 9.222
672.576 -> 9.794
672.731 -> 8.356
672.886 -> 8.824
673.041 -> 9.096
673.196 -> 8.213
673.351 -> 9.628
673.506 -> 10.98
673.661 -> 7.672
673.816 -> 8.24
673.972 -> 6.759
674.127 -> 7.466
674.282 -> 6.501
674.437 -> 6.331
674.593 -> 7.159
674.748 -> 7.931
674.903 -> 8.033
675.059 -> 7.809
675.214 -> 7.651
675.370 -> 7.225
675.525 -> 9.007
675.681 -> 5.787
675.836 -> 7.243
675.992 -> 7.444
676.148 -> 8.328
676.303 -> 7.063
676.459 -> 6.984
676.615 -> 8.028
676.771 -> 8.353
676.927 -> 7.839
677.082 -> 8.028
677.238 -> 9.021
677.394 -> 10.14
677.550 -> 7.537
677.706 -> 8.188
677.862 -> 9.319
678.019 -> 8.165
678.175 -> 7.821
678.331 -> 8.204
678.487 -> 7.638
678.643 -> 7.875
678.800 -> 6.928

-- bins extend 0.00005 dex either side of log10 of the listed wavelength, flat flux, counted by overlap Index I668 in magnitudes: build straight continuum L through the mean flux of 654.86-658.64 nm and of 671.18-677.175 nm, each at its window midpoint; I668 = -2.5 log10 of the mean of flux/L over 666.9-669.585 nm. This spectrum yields 0.20 mag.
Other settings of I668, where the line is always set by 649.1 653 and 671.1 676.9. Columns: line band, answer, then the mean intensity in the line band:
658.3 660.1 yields -0.218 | 9.9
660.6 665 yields 0.011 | 8.07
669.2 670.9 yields 0.026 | 8.04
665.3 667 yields 0.034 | 7.94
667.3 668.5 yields 0.022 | 8.05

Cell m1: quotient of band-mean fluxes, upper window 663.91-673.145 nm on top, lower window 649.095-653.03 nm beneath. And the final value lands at 1.04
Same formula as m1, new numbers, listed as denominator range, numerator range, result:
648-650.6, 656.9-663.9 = 1.16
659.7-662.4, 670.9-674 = 1.11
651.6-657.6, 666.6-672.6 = 0.82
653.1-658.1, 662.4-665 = 0.72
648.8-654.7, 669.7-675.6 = 1.03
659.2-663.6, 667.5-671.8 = 1.01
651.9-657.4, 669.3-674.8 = 0.81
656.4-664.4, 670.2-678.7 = 0.89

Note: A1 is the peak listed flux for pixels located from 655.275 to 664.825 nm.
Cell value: 18.55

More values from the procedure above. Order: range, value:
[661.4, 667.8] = 9.29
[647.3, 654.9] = 10.69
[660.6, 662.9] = 9.035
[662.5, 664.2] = 8.611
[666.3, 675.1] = 10.98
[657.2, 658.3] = 13.12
